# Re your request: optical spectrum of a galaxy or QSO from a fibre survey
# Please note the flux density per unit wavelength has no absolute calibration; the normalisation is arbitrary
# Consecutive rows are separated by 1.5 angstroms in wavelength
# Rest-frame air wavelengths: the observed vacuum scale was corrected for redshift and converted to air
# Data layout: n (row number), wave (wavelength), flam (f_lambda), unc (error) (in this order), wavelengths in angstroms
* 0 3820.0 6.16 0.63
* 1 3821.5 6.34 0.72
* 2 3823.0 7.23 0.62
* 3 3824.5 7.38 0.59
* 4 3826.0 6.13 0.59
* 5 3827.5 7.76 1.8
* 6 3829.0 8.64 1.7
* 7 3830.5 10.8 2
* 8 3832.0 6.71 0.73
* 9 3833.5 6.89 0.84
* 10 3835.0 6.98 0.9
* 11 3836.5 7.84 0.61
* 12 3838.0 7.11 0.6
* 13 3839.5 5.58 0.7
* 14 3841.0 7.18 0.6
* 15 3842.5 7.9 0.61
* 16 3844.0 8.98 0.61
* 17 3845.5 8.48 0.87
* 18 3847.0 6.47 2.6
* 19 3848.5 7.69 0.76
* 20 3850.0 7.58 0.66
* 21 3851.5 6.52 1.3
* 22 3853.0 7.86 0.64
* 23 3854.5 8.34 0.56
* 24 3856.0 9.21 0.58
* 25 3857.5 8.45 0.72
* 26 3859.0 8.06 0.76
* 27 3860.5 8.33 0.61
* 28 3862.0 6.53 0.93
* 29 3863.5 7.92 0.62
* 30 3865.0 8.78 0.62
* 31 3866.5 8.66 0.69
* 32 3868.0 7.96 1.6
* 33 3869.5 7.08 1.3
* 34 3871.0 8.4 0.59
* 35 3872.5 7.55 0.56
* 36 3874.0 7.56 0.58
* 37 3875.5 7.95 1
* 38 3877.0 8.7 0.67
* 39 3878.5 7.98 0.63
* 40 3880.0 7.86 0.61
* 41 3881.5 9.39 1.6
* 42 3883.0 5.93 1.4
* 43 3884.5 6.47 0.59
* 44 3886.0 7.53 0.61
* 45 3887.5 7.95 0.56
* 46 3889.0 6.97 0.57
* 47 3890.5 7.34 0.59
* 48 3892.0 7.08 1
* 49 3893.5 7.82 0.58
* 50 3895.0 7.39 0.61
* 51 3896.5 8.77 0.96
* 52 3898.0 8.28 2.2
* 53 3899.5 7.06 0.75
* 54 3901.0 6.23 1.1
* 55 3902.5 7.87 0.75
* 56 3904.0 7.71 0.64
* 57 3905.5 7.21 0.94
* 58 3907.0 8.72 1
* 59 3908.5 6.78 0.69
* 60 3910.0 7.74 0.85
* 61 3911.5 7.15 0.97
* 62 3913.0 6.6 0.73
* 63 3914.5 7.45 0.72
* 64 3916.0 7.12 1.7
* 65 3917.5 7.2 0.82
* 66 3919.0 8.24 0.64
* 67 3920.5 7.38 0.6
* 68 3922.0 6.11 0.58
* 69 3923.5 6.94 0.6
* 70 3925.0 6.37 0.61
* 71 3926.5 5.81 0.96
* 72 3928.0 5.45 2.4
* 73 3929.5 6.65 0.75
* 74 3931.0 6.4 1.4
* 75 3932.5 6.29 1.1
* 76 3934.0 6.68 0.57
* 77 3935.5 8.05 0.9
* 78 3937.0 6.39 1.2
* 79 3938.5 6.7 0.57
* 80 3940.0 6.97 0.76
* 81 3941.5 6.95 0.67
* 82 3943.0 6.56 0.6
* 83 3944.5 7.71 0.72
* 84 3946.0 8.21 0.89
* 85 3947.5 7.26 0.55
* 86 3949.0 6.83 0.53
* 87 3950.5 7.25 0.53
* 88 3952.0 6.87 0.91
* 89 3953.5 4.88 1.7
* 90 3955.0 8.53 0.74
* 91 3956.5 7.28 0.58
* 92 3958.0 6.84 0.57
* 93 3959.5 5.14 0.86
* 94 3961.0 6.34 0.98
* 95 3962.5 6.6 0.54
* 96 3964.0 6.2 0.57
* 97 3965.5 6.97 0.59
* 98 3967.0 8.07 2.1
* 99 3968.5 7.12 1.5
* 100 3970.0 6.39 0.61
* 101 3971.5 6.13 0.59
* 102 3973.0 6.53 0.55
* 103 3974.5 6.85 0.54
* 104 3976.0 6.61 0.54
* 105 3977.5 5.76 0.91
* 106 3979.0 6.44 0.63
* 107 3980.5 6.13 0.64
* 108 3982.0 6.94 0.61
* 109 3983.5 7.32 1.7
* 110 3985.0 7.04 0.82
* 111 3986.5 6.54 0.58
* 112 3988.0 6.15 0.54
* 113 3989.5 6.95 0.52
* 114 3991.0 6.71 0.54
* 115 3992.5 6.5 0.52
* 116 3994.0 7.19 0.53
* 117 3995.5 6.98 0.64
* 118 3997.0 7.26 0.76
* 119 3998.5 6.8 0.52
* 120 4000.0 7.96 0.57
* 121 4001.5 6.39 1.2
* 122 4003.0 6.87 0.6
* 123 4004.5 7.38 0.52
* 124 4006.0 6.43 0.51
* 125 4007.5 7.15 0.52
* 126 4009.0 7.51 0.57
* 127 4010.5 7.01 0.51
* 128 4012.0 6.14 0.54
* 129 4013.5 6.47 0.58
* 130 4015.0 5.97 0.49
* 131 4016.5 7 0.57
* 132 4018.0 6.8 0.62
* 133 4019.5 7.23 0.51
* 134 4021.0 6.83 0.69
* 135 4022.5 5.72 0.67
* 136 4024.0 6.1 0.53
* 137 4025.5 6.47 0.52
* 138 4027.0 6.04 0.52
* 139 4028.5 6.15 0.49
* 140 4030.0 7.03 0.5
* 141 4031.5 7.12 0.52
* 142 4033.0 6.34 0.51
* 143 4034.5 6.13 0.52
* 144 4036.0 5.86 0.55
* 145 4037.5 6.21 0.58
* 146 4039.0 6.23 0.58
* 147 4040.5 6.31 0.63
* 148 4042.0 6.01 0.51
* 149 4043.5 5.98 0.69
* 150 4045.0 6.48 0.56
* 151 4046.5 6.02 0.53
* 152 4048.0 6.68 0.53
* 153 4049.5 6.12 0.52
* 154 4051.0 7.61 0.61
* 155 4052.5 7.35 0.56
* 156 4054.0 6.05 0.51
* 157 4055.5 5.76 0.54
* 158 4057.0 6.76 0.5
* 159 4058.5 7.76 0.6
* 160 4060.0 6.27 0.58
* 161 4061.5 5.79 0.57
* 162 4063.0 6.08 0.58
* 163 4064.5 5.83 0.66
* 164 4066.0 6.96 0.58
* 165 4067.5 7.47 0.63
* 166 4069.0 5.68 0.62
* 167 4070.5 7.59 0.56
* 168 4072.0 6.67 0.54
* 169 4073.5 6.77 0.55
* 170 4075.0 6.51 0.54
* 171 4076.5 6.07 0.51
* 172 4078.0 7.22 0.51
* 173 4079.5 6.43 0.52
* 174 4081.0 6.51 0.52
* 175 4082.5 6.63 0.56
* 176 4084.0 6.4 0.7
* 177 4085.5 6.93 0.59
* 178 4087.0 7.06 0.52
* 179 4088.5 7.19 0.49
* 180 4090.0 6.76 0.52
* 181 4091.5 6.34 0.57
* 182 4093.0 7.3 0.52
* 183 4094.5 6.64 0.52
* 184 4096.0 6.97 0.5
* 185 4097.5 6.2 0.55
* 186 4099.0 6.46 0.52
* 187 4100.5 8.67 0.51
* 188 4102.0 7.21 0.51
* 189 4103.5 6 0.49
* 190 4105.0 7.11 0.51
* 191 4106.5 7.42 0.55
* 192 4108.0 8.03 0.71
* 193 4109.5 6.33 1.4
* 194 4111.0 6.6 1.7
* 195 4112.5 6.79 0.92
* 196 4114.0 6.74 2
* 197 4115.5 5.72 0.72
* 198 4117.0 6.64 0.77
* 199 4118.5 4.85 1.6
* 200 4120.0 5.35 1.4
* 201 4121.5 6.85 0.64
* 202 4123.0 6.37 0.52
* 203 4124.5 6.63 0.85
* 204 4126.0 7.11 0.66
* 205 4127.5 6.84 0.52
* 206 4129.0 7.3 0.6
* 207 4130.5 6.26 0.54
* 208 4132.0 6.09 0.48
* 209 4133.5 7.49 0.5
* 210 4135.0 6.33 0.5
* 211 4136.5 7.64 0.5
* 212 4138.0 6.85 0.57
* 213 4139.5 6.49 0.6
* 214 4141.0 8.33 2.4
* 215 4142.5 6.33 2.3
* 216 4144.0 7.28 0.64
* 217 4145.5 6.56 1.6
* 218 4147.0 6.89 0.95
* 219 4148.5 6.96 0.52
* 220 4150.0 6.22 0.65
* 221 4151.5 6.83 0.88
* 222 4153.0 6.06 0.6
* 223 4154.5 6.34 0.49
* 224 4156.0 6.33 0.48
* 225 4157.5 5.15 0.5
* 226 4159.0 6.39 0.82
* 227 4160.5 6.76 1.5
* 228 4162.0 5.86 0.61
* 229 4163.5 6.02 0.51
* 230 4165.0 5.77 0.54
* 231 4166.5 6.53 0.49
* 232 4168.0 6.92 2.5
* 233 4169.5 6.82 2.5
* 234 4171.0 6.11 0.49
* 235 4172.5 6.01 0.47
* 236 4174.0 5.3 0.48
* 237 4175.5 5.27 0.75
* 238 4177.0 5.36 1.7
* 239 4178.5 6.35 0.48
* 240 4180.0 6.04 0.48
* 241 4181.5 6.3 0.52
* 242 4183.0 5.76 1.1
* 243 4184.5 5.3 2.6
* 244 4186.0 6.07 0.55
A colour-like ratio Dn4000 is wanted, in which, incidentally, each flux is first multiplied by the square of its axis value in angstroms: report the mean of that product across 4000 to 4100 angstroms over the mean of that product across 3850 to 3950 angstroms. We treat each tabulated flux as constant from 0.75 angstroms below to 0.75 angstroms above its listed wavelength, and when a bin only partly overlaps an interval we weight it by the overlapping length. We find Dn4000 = 0.96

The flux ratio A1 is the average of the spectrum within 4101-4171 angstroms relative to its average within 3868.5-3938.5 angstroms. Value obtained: 0.9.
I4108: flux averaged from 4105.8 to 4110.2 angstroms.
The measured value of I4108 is 7.27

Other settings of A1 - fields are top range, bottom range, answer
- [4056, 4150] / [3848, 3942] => 0.90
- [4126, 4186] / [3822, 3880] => 0.82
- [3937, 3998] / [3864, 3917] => 0.89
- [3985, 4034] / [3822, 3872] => 0.87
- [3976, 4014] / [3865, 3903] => 0.88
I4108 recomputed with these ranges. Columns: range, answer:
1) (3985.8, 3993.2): 6.57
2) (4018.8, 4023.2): 6.6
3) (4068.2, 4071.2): 6.63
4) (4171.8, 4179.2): 5.65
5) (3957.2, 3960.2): 6.03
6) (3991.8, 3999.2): 6.95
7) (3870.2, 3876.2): 7.86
